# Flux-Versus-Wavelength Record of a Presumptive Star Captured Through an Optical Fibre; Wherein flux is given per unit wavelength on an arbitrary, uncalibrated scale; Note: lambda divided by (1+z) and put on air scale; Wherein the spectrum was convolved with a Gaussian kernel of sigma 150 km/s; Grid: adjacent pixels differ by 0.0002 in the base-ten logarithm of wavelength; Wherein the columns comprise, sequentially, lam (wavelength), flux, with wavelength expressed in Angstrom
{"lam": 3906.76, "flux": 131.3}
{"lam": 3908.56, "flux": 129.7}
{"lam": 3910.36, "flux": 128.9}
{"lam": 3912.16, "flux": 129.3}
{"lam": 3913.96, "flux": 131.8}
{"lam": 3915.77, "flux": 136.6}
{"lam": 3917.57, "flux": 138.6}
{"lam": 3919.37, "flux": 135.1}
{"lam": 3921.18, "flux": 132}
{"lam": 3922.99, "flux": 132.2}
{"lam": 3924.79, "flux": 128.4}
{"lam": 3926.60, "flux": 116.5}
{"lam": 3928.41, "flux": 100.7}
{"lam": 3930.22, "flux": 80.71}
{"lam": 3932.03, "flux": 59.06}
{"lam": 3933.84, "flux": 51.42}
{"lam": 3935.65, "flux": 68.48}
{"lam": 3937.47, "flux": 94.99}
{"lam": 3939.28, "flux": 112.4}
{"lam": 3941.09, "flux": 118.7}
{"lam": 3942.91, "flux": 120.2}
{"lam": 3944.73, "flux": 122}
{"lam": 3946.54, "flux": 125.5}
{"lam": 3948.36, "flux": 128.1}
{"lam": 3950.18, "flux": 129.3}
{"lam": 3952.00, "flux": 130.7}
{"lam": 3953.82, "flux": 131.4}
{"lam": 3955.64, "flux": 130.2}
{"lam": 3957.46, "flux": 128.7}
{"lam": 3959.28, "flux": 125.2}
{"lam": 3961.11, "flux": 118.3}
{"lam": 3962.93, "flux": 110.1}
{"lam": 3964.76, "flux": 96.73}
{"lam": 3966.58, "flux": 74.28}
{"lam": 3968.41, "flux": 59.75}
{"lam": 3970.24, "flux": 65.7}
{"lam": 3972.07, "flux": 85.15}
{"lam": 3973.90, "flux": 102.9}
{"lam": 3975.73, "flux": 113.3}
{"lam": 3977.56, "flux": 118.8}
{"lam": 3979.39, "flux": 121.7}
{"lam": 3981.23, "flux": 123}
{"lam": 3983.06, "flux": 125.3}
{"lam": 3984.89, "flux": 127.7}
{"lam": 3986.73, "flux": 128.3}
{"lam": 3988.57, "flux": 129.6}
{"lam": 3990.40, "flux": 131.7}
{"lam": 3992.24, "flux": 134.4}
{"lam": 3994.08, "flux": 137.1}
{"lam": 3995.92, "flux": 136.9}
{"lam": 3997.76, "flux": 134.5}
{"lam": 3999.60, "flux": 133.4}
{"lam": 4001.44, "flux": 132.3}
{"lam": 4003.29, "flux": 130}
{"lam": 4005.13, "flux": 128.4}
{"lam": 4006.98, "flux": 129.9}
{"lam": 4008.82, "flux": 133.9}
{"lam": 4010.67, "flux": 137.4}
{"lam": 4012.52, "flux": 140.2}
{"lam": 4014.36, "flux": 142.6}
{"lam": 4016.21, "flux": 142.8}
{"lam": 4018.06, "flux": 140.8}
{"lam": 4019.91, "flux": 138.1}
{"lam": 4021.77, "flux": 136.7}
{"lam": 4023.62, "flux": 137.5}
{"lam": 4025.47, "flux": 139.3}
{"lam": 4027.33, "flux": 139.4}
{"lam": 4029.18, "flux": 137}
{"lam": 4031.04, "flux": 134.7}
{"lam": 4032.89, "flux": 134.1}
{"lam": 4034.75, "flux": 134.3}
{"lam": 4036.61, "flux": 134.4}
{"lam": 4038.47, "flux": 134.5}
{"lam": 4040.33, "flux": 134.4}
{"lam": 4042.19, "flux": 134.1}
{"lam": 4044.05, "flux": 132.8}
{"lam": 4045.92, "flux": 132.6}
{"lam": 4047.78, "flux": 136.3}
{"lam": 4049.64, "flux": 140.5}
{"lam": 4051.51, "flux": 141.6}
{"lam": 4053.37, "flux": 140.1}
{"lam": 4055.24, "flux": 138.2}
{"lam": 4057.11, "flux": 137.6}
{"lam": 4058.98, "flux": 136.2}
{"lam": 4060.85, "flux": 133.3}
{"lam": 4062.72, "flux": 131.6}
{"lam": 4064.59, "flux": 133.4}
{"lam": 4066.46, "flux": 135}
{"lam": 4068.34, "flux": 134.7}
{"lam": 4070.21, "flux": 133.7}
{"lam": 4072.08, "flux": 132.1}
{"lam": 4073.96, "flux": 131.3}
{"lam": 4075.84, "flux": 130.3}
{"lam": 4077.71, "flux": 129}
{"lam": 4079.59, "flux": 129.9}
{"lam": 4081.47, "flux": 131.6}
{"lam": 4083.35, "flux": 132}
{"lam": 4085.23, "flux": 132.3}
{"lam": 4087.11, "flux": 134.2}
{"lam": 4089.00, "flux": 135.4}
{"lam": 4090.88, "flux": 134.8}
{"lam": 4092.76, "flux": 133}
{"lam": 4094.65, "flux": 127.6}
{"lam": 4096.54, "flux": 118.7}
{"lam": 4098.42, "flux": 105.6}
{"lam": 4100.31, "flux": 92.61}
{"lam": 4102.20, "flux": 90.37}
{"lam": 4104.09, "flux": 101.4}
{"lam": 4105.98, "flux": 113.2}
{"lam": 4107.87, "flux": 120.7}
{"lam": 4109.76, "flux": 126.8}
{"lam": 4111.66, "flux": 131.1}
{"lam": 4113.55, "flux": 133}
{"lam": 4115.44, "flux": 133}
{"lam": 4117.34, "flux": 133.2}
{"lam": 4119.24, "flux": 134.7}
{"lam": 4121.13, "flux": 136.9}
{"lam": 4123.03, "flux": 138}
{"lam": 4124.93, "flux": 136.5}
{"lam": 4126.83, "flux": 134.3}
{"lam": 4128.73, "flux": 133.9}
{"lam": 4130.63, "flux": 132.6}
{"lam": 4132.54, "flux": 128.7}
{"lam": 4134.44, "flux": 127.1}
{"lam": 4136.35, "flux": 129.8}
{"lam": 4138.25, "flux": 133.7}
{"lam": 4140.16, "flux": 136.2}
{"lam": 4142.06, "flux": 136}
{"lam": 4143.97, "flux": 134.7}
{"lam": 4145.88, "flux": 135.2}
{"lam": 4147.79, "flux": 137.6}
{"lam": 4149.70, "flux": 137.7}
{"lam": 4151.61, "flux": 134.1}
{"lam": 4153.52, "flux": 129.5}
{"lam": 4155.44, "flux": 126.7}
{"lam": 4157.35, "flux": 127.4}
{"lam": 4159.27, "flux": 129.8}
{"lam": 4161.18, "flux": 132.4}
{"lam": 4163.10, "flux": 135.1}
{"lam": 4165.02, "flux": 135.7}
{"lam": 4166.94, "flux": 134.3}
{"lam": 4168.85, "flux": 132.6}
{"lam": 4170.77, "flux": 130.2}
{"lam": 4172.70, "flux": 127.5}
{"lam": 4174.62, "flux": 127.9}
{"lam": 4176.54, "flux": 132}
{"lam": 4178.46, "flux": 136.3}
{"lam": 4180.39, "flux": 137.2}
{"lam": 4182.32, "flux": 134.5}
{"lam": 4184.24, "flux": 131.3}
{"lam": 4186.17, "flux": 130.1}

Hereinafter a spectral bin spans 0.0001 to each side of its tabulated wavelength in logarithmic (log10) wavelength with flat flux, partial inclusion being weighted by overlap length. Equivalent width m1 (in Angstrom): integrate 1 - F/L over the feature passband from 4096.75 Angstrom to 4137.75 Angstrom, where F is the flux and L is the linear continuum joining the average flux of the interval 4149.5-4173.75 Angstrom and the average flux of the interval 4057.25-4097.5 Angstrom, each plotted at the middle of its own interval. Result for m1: 2.3 Angstrom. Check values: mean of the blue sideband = 132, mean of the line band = 124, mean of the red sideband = 132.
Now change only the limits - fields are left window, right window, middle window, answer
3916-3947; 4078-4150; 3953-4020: -4.4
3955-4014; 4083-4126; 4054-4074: -1.8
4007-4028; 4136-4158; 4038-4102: 2.6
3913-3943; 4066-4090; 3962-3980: 3.3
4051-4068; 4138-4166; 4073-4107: 3.2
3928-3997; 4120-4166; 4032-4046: -1.6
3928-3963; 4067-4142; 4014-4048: -4.9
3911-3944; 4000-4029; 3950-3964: -0.7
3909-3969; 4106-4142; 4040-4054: -1.4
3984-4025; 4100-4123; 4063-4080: -0.7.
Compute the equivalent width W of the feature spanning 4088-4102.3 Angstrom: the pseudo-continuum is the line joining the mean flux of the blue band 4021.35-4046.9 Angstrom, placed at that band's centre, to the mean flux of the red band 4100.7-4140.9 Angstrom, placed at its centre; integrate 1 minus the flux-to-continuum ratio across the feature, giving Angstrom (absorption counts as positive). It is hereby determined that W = 1.2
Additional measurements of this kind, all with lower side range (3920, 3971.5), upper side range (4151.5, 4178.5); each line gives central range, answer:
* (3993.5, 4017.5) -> -4.6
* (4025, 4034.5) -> -1.7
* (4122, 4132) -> -0.6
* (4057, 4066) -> -1.1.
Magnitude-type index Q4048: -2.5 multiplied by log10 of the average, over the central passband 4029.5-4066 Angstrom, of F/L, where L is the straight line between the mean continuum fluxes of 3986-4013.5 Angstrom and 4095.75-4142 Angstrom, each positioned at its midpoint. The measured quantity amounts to -0.04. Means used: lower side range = 133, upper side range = 125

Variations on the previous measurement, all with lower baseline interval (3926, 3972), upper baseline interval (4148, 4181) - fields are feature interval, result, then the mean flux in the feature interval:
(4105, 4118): -0.02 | 127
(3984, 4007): -0.20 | 132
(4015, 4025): -0.23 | 139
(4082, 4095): -0.09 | 133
